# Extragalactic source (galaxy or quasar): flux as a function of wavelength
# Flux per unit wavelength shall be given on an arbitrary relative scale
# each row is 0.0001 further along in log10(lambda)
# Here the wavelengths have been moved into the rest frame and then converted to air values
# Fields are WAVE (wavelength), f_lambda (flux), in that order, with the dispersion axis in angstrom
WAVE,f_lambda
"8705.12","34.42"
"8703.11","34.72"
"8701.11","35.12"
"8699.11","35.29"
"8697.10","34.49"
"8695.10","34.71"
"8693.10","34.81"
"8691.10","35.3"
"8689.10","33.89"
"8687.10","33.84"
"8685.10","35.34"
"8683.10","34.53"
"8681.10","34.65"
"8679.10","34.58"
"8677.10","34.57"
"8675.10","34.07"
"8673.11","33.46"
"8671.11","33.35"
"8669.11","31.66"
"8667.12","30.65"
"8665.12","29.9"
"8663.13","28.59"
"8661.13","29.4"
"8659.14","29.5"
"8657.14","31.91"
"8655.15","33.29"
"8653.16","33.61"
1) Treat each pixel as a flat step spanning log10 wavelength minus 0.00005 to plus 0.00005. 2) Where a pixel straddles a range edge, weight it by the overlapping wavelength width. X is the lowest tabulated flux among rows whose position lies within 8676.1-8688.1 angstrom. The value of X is 33.84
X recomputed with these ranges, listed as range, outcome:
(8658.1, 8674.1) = 28.59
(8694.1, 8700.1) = 34.49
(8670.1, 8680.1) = 33.35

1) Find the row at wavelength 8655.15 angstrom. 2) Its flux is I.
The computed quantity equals 33.29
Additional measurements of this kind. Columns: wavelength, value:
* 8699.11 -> 35.29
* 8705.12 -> 34.42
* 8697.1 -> 34.49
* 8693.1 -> 34.81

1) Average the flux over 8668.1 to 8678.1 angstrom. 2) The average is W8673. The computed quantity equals 33.4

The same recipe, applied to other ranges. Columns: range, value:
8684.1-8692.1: 34.6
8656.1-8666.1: 29.9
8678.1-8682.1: 34.6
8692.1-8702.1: 34.9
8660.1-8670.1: 30.1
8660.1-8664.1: 29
